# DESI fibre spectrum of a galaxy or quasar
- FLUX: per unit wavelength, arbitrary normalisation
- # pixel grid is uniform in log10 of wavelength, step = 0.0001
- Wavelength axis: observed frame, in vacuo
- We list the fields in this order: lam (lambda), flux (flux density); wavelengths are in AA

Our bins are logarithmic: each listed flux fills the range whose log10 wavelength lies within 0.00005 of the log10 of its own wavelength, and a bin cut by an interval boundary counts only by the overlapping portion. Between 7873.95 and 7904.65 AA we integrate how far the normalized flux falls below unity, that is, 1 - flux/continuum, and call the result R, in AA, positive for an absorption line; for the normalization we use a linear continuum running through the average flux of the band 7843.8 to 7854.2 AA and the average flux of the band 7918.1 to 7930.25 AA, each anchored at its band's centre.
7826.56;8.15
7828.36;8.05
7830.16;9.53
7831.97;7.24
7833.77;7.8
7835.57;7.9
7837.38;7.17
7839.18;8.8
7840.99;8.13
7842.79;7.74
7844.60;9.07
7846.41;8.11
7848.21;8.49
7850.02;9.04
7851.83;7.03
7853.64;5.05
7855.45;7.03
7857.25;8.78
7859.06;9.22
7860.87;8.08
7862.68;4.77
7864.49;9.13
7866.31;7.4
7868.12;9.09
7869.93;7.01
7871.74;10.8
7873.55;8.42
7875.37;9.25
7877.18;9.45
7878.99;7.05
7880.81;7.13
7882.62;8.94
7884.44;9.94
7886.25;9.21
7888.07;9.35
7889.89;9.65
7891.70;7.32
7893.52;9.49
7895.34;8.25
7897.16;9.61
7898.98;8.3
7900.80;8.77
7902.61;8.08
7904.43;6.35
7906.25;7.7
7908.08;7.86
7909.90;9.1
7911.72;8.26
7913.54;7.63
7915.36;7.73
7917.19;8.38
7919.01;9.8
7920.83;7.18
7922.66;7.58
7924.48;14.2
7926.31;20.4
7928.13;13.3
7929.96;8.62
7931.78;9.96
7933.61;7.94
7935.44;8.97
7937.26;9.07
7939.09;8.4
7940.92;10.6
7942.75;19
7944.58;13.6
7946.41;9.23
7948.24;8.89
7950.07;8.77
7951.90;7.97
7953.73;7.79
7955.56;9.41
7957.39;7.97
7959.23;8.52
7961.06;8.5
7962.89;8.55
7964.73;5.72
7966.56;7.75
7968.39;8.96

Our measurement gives 3.9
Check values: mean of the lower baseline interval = 7.87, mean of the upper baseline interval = 11.7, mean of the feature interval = 8.64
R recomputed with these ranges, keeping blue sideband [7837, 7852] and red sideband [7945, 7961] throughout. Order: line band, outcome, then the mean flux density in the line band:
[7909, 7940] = -4.30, 9.8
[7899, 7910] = 0.77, 7.92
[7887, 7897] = -0.49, 8.87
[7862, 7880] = 0.22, 8.27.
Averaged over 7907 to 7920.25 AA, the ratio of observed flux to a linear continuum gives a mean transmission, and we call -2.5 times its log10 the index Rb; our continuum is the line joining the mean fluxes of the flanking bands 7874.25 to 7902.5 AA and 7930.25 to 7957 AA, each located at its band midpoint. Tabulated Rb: 0.11 mag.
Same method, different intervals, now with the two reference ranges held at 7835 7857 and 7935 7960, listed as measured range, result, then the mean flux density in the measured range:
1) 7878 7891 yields -0.02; 8.74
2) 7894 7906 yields 0.09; 8.24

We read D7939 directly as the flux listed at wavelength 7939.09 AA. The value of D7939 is 8.4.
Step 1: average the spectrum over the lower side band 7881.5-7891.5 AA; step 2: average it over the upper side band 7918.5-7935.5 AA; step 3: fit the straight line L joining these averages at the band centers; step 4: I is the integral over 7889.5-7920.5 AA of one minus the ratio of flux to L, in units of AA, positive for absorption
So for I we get 5.1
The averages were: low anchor 9.22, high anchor 10.9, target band 8.33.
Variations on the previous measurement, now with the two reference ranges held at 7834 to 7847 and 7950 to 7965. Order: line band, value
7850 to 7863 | 1.2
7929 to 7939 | -0.9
